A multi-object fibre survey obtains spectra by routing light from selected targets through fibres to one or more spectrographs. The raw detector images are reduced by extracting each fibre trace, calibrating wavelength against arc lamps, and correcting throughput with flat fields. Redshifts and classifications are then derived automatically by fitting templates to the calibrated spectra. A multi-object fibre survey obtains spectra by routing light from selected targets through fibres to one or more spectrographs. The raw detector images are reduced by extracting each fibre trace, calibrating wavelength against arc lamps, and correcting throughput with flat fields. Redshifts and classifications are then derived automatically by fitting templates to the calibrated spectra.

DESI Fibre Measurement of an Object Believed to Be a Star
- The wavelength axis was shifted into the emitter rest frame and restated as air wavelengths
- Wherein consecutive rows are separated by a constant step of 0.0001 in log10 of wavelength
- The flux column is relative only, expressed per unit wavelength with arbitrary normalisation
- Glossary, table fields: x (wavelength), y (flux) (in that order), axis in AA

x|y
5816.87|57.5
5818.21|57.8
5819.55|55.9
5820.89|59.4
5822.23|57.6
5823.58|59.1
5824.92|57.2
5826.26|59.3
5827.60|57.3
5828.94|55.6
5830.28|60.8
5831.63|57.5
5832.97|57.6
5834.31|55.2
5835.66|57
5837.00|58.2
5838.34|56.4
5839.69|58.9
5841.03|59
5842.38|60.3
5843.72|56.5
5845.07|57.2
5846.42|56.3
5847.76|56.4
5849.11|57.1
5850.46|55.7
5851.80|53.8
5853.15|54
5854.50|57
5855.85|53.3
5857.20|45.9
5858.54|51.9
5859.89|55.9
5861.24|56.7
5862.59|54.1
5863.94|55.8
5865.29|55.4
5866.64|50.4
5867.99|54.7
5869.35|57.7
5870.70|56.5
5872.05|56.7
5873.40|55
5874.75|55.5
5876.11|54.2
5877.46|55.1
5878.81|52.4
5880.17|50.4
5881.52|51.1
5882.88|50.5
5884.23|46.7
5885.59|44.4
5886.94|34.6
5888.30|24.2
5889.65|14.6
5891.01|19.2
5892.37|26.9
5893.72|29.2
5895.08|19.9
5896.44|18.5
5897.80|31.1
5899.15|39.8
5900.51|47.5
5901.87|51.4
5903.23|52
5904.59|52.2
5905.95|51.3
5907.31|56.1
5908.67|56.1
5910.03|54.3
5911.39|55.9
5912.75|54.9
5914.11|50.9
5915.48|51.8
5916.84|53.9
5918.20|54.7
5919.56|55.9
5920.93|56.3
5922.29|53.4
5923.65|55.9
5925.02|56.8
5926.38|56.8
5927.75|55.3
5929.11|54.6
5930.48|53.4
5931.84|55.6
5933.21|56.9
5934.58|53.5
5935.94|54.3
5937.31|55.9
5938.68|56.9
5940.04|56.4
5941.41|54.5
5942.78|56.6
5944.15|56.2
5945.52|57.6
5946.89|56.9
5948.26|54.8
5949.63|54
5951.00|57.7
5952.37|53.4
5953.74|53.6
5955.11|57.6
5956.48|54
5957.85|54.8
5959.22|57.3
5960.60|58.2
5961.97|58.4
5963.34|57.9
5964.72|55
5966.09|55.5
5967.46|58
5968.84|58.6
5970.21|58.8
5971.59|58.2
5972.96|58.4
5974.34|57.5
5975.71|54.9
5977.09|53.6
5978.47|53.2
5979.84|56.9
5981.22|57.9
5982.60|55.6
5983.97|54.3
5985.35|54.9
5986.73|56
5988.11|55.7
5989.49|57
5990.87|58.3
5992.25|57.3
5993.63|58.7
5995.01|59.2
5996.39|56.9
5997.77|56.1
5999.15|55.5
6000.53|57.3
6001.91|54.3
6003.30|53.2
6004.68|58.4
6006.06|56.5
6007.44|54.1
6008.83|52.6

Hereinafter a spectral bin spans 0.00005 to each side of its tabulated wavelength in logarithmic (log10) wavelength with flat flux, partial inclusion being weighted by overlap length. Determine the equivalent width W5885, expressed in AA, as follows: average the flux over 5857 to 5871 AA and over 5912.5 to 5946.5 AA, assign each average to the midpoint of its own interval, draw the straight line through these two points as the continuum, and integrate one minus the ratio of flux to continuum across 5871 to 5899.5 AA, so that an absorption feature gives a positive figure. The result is 7.7 AA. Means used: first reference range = 54.3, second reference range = 55.2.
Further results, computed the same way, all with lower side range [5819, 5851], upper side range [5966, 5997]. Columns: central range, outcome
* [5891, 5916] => 5.9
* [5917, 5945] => 0.8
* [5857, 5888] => 2.9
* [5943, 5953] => 0.2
